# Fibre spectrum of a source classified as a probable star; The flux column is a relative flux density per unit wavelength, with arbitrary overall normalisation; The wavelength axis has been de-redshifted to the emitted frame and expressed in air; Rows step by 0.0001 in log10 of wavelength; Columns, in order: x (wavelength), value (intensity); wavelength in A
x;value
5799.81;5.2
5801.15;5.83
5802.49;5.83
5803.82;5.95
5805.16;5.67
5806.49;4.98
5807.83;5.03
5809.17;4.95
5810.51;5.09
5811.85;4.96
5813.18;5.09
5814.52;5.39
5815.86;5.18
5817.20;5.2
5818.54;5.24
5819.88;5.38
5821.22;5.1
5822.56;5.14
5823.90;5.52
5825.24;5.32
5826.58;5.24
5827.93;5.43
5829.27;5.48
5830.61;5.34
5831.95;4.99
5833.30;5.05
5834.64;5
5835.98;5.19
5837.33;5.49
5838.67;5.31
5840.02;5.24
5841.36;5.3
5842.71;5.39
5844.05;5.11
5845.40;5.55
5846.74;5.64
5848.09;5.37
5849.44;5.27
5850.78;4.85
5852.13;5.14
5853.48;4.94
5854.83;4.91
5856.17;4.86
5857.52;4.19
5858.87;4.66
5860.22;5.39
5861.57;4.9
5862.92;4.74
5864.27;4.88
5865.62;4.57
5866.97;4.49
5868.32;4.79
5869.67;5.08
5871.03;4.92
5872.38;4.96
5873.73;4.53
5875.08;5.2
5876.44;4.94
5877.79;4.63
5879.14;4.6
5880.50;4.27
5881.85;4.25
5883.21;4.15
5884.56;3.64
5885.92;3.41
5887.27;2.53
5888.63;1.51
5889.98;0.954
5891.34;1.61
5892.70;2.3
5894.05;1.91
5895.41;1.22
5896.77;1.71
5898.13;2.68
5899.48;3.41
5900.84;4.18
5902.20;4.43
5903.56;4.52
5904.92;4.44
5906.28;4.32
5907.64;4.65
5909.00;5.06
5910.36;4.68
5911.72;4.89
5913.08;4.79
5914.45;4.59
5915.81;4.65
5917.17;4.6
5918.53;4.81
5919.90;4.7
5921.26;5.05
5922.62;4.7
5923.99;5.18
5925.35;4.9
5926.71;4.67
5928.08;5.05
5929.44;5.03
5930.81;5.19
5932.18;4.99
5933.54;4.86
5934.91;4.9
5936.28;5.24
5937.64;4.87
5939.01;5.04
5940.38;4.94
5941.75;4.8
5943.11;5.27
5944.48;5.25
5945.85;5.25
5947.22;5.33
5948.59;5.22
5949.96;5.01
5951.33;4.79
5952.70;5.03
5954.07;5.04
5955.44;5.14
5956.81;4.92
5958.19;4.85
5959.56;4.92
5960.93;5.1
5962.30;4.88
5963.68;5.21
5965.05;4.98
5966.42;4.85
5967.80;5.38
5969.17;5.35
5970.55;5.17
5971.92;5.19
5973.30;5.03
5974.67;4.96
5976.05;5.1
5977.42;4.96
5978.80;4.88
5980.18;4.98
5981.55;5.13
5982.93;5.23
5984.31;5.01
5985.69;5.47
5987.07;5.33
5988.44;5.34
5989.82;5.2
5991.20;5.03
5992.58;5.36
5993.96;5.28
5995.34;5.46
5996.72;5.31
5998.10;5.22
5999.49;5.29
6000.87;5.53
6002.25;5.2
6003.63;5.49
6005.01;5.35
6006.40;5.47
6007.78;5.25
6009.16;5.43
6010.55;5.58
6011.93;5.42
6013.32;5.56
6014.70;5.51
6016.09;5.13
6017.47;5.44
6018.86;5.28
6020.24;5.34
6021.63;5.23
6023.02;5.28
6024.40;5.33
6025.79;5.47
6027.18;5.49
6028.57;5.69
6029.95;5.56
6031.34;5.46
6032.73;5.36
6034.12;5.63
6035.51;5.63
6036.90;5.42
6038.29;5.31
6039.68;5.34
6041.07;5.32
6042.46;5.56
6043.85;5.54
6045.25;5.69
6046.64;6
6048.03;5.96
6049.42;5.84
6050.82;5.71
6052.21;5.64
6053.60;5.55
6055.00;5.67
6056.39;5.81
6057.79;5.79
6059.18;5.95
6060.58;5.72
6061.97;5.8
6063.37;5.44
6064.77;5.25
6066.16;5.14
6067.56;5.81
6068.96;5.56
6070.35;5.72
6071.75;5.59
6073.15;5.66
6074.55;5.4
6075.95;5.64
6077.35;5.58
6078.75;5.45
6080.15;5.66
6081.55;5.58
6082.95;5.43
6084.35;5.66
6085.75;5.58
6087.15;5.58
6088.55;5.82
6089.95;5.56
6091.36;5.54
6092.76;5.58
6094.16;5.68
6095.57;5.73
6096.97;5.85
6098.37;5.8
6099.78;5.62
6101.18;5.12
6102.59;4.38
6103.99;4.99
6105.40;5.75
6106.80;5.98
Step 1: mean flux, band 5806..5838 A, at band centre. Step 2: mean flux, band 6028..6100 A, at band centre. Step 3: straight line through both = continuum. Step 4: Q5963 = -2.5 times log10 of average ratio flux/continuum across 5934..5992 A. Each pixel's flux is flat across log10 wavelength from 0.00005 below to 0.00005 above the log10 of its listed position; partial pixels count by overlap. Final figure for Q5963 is 0.07 mag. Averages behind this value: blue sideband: 5.2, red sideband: 5.61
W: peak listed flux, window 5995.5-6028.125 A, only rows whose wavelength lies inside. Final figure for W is 5.58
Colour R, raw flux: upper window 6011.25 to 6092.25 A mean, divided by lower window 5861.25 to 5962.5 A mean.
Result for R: 1.26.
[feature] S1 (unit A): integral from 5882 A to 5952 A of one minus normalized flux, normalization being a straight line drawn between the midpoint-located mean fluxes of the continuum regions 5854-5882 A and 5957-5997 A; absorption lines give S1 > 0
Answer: 10.0 A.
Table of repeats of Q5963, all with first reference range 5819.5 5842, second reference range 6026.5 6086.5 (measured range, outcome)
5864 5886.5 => 0.17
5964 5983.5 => 0.08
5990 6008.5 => 0.04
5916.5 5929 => 0.11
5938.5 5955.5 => 0.07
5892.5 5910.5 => 0.45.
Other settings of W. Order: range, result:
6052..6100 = 5.95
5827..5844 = 5.49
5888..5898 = 2.3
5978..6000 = 5.47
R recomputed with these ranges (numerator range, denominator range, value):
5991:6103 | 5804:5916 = 1.20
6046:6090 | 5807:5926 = 1.23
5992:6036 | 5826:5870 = 1.06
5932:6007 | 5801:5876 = 1.00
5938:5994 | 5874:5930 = 1.28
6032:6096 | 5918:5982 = 1.12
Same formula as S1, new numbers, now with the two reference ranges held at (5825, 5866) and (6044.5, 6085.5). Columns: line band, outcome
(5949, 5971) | 1.4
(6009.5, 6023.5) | 0.4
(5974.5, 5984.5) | 0.7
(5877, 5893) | 6.2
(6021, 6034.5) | 0.3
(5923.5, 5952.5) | 1.7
